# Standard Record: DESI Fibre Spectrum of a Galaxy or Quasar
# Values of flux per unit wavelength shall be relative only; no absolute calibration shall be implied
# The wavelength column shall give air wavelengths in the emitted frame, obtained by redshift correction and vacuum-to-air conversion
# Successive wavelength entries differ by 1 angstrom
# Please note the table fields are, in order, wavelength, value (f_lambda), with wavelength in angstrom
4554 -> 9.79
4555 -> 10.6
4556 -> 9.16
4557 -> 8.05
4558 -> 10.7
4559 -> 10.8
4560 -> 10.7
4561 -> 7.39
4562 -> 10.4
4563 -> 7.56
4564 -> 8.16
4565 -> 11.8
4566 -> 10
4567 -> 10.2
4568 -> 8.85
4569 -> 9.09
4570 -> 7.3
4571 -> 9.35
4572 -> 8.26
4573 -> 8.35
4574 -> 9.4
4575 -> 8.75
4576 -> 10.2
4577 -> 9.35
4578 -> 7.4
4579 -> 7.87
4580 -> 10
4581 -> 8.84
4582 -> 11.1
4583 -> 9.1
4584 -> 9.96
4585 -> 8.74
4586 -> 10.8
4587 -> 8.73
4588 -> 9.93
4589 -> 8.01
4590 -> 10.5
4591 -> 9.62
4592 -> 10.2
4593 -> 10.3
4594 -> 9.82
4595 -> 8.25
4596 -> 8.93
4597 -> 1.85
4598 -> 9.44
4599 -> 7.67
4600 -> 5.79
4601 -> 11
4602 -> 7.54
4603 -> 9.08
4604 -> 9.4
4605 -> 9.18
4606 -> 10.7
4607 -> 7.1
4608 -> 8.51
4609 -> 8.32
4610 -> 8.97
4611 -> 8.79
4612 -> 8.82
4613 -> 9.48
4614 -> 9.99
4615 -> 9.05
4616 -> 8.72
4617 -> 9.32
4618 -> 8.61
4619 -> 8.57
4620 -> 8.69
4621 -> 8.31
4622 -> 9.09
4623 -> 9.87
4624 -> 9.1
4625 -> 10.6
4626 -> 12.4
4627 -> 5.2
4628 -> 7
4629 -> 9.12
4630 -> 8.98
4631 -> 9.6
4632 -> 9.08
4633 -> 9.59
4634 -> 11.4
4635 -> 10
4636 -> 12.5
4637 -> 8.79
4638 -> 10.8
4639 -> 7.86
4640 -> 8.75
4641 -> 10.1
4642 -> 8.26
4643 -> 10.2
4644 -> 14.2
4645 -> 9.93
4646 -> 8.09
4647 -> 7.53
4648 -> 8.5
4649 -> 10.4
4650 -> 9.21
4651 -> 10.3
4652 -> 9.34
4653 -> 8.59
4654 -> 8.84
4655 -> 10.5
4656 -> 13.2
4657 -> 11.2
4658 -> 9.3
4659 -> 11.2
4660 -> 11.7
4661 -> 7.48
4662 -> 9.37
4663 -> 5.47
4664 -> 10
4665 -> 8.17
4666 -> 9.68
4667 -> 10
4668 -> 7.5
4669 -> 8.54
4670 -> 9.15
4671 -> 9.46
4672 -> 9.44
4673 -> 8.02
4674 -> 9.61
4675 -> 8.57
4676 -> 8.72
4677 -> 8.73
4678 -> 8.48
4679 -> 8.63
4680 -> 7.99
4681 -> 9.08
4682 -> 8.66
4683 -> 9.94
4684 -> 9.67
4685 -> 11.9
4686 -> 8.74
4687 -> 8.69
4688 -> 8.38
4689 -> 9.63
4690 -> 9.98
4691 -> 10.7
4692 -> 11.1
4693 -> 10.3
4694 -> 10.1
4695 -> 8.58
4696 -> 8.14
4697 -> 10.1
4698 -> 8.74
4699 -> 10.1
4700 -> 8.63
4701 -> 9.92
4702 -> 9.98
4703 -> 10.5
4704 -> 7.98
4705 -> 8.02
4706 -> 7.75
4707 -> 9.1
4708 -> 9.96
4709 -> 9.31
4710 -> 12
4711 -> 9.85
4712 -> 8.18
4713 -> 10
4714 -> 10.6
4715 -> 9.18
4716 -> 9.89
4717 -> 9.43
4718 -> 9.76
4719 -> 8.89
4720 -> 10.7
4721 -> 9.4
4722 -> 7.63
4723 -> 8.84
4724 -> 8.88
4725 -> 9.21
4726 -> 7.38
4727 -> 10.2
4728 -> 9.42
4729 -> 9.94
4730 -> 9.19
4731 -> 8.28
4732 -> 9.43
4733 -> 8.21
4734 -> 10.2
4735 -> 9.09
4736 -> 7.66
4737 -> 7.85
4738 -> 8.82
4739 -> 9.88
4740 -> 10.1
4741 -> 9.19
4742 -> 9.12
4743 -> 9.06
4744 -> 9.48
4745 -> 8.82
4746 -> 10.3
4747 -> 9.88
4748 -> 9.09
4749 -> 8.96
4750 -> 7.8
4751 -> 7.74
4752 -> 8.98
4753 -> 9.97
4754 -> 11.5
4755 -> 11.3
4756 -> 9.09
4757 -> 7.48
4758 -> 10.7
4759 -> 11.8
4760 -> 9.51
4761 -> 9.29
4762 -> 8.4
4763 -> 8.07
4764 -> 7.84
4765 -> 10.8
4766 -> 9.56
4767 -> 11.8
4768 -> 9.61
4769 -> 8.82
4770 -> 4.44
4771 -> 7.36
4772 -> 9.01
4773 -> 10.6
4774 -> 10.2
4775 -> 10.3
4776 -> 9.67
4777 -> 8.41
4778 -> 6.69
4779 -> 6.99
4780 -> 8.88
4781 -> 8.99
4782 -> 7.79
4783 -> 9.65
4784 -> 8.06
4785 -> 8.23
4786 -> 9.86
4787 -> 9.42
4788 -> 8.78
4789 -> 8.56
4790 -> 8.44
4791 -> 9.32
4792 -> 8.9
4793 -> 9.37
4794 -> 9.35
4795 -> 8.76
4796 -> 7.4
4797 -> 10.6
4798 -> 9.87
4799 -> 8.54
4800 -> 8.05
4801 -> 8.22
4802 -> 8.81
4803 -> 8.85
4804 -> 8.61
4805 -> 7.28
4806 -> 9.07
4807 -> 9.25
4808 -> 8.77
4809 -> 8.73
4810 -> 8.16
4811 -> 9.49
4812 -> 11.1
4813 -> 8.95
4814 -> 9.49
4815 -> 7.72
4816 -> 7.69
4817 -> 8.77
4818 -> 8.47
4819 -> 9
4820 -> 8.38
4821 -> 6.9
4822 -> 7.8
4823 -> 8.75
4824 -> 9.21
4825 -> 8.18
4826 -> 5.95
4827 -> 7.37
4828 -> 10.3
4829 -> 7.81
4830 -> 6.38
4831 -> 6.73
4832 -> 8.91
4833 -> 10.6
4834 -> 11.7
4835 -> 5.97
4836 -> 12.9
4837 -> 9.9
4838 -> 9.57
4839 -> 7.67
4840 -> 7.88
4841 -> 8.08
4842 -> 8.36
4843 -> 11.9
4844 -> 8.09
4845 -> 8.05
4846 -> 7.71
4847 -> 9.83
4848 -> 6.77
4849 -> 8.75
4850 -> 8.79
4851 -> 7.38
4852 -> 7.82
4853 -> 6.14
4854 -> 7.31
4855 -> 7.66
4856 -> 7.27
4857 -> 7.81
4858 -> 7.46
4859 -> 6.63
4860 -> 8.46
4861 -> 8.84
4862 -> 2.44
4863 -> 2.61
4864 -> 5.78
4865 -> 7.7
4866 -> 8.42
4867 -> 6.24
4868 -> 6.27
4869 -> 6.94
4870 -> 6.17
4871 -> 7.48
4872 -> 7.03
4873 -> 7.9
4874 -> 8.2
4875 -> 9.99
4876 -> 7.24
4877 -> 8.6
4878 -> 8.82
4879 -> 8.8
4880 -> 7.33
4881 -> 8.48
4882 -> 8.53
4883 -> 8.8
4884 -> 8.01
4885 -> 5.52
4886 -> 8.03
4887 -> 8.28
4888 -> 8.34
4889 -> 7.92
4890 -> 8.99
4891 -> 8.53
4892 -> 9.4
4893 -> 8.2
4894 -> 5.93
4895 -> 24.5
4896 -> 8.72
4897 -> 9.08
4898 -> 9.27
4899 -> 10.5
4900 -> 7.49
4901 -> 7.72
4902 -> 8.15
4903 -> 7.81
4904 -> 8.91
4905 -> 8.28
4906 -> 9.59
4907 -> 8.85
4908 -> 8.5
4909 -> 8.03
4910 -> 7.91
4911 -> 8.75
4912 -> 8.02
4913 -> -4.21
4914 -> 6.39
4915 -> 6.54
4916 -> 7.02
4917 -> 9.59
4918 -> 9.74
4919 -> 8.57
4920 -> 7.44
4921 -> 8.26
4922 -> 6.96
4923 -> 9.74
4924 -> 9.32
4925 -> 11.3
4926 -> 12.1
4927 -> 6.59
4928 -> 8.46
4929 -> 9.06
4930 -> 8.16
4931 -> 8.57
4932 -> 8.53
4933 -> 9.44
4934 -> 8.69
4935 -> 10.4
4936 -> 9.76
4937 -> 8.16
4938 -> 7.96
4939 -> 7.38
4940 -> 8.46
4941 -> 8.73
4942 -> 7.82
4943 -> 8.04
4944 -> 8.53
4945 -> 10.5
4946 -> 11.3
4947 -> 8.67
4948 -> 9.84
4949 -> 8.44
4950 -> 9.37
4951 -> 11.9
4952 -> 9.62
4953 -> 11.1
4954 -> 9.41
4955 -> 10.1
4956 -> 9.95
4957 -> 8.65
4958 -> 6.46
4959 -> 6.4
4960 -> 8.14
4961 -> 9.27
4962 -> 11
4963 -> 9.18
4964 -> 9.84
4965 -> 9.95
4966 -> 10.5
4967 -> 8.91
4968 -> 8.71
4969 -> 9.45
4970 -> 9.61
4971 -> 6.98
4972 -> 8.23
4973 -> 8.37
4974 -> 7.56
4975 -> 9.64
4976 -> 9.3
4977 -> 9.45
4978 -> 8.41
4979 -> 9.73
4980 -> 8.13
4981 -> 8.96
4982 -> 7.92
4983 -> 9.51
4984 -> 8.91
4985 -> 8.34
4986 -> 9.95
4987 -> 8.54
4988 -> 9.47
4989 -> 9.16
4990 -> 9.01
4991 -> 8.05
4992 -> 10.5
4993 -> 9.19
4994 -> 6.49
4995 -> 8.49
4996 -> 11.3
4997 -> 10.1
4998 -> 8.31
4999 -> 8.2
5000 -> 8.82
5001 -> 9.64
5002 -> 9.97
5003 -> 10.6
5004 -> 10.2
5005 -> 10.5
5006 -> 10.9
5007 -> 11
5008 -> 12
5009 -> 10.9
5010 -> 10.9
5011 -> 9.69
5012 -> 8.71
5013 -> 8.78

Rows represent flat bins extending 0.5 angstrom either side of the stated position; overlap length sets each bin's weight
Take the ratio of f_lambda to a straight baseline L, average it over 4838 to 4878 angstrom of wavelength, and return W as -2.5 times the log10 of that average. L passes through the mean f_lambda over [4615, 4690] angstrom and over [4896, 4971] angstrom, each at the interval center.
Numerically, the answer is 0.17 mag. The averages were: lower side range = 9.33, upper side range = 8.7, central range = 7.57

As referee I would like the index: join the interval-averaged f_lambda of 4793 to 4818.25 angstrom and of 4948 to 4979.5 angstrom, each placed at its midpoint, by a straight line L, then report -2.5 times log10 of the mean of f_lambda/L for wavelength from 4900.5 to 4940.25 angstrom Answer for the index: 0.11 mag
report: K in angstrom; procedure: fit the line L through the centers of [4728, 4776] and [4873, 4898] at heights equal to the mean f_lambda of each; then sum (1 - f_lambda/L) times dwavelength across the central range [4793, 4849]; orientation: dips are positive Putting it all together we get 2.5 angstrom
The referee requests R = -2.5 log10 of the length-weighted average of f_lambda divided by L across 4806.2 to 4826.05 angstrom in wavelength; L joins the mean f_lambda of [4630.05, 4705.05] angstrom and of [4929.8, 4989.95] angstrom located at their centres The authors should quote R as 0.08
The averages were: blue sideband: 9.47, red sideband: 9.03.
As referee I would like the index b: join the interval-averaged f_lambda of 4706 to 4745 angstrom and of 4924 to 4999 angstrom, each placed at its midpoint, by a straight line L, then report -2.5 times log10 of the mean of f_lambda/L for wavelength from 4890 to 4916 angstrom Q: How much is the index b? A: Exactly 0.086 mag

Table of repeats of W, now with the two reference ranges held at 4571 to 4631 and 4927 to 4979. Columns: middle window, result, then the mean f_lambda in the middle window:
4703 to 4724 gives -0.05 mag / 9.34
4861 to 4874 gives 0.37 mag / 6.42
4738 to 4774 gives -0.04 mag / 9.3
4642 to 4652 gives -0.09 mag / 9.72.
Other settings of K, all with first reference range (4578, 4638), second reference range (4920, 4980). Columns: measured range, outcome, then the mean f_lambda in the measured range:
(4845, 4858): 1.8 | 7.77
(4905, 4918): 2.6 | 7.23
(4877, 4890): 1.3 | 8.13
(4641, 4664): -1.6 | 9.69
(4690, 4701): -0.7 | 9.68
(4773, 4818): 1.1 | 8.84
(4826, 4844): 0.4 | 8.84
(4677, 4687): -0.1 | 9.18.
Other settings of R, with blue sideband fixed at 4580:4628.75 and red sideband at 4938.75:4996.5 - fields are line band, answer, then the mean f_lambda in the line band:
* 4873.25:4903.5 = 0.02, 8.83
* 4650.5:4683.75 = -0.03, 9.24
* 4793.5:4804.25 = 0.02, 8.83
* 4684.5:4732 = -0.05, 9.43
